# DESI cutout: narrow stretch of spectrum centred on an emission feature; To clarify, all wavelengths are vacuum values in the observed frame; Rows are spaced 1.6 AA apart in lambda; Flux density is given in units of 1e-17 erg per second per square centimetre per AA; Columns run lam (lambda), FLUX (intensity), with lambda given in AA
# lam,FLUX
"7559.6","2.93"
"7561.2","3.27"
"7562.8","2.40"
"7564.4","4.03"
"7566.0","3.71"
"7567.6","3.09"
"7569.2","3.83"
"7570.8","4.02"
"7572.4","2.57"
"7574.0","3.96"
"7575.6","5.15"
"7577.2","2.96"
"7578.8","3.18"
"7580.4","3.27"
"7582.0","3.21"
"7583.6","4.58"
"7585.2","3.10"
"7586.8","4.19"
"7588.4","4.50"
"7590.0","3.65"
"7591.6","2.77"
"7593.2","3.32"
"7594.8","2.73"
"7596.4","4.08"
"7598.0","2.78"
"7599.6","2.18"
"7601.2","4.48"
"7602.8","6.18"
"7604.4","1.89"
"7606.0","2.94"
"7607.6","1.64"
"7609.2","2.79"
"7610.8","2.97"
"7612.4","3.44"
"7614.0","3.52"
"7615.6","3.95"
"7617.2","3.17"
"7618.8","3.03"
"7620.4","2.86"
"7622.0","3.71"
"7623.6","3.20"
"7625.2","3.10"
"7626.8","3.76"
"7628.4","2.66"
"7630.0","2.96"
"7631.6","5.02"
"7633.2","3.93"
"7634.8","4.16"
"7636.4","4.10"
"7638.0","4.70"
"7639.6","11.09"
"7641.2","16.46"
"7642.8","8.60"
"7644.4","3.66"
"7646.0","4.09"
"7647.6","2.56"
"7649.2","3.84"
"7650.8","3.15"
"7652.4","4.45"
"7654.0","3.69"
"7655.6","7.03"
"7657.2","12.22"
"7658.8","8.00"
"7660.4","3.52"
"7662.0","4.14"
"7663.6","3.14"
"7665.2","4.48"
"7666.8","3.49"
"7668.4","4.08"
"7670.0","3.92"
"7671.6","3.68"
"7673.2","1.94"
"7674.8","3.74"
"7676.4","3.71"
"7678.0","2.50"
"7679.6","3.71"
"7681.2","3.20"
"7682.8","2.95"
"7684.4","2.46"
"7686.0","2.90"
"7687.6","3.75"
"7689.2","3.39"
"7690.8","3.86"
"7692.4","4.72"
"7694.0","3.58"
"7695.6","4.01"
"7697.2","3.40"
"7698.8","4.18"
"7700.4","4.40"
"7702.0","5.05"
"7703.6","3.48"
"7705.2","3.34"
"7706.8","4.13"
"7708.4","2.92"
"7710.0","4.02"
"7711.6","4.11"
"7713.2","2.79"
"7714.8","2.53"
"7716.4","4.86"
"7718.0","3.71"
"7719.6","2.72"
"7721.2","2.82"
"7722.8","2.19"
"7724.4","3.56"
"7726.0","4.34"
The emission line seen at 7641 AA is [S II] 6716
